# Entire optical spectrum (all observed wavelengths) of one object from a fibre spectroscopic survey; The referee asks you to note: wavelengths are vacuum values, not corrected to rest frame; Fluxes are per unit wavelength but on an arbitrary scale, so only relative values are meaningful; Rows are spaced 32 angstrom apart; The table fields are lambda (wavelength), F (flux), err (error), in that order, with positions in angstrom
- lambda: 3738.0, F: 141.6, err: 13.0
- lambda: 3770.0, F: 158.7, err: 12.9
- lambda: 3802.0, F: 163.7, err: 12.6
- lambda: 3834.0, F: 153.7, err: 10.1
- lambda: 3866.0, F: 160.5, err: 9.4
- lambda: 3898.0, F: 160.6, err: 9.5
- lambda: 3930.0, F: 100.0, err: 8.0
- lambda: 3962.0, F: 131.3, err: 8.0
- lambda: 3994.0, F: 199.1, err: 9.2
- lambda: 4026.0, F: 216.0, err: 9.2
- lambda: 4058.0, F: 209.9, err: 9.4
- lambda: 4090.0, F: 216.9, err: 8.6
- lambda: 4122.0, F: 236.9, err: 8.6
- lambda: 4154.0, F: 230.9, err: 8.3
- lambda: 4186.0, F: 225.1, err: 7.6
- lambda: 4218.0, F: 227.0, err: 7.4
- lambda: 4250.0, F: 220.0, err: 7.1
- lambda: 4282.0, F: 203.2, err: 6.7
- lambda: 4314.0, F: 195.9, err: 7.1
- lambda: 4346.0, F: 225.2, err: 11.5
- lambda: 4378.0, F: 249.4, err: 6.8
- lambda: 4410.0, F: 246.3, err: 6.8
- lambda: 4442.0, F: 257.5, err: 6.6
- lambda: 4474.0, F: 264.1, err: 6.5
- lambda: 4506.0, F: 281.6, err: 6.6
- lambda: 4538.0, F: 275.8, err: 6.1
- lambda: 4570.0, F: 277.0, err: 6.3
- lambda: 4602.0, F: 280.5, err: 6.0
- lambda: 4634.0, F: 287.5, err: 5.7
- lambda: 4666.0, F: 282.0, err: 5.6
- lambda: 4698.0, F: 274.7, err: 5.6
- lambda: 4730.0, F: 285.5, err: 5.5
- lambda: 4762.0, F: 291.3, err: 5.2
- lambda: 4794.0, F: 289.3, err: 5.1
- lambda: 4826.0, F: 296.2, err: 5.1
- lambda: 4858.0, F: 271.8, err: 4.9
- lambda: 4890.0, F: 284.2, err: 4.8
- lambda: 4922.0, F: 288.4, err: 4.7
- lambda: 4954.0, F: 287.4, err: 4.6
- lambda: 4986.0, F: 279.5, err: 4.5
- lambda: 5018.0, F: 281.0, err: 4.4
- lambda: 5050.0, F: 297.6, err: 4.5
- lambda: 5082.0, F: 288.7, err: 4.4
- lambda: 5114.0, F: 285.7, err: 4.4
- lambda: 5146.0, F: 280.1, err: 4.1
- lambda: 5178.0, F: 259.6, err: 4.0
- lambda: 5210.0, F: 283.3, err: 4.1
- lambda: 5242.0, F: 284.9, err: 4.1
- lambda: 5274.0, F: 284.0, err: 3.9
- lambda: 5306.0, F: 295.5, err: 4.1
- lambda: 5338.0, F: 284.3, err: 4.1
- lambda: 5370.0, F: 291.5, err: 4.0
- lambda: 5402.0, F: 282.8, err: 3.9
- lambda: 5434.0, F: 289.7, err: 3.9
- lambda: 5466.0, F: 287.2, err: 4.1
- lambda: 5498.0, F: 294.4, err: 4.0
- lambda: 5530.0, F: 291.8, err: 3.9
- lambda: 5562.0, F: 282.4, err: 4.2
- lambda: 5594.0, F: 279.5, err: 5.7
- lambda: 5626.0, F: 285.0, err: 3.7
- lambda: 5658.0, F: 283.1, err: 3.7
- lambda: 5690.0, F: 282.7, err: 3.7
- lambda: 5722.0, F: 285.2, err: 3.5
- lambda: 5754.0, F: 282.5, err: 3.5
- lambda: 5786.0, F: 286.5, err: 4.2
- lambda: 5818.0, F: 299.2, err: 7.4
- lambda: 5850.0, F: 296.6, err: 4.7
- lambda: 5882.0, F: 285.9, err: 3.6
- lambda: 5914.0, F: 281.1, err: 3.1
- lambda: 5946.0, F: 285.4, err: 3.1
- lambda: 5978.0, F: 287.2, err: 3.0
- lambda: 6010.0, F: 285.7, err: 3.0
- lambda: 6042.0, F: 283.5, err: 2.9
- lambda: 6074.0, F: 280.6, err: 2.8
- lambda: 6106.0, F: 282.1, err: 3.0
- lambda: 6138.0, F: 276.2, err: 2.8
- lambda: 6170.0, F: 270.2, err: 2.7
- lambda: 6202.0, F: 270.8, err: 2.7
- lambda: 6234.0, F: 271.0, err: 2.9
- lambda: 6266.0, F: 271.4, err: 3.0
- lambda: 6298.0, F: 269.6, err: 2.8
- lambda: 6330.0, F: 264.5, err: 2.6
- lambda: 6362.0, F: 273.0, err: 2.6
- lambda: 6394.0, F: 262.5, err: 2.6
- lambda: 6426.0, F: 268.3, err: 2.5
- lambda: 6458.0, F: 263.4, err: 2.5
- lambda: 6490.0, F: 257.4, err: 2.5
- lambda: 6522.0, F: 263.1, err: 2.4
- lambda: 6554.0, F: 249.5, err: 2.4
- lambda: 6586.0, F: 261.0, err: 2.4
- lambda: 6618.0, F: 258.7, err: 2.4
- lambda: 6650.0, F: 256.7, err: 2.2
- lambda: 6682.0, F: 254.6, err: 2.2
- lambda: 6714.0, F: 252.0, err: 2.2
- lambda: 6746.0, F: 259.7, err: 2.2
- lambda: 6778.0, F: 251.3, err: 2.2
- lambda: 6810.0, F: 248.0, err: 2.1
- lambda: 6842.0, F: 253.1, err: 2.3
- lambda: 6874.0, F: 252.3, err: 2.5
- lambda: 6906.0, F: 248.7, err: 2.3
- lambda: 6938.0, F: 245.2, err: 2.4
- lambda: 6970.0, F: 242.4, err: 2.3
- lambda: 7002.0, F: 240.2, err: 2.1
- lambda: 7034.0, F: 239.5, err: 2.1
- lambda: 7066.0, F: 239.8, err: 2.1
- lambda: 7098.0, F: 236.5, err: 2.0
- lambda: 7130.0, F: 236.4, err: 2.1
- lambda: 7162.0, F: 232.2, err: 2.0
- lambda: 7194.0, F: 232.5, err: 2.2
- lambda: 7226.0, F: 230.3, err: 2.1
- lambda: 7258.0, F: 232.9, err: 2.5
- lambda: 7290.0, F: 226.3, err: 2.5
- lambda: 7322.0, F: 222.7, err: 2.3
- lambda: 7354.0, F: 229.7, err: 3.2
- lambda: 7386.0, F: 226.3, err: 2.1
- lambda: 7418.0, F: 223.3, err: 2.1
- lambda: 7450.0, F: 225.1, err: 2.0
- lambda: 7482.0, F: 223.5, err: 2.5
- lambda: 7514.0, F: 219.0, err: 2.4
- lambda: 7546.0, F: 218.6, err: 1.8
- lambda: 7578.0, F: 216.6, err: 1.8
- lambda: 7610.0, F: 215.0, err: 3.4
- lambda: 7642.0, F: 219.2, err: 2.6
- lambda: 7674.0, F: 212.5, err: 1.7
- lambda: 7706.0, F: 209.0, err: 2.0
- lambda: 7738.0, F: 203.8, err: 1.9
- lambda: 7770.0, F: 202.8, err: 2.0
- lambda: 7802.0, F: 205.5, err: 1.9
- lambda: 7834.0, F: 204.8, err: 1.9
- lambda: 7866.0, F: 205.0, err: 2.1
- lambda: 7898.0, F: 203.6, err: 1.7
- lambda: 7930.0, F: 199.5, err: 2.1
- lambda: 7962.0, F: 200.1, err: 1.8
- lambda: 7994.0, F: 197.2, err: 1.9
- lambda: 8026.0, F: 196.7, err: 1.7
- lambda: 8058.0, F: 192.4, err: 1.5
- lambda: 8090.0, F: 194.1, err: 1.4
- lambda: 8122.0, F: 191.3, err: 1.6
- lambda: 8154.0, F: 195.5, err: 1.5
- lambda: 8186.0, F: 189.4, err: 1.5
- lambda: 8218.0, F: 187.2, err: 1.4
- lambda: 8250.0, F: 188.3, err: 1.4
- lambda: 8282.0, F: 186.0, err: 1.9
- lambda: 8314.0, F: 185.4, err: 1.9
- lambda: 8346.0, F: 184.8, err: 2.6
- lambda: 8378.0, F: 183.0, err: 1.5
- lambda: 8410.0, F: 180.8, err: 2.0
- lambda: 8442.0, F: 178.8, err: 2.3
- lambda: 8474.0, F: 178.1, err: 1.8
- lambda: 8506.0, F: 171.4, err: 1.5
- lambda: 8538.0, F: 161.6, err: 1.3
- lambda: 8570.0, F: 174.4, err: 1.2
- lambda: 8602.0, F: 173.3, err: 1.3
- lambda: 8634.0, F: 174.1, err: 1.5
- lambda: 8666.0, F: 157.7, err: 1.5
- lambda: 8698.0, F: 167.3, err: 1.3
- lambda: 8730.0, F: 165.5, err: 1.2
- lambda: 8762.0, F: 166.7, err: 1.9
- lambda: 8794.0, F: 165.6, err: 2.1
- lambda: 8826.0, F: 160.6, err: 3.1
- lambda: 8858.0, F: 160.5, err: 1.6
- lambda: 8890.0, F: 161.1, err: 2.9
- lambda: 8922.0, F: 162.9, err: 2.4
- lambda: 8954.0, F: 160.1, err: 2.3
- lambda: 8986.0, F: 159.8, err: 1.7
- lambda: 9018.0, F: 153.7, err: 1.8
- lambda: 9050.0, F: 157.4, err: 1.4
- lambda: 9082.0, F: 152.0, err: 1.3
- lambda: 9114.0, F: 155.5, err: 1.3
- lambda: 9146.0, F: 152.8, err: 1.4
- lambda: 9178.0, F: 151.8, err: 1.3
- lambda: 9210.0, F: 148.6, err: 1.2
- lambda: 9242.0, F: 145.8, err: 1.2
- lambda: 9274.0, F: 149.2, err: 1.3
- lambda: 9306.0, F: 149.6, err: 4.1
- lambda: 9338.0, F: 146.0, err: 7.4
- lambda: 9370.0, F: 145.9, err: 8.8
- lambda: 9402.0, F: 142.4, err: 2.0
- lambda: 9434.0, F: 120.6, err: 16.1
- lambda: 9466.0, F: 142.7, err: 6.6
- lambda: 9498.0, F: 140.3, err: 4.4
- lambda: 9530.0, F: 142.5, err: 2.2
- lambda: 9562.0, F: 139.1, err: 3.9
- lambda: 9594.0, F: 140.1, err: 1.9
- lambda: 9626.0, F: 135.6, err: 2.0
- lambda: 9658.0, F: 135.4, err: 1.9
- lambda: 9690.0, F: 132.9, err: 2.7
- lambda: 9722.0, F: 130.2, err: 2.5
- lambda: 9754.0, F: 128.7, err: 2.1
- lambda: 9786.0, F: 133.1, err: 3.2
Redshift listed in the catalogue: 0.000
